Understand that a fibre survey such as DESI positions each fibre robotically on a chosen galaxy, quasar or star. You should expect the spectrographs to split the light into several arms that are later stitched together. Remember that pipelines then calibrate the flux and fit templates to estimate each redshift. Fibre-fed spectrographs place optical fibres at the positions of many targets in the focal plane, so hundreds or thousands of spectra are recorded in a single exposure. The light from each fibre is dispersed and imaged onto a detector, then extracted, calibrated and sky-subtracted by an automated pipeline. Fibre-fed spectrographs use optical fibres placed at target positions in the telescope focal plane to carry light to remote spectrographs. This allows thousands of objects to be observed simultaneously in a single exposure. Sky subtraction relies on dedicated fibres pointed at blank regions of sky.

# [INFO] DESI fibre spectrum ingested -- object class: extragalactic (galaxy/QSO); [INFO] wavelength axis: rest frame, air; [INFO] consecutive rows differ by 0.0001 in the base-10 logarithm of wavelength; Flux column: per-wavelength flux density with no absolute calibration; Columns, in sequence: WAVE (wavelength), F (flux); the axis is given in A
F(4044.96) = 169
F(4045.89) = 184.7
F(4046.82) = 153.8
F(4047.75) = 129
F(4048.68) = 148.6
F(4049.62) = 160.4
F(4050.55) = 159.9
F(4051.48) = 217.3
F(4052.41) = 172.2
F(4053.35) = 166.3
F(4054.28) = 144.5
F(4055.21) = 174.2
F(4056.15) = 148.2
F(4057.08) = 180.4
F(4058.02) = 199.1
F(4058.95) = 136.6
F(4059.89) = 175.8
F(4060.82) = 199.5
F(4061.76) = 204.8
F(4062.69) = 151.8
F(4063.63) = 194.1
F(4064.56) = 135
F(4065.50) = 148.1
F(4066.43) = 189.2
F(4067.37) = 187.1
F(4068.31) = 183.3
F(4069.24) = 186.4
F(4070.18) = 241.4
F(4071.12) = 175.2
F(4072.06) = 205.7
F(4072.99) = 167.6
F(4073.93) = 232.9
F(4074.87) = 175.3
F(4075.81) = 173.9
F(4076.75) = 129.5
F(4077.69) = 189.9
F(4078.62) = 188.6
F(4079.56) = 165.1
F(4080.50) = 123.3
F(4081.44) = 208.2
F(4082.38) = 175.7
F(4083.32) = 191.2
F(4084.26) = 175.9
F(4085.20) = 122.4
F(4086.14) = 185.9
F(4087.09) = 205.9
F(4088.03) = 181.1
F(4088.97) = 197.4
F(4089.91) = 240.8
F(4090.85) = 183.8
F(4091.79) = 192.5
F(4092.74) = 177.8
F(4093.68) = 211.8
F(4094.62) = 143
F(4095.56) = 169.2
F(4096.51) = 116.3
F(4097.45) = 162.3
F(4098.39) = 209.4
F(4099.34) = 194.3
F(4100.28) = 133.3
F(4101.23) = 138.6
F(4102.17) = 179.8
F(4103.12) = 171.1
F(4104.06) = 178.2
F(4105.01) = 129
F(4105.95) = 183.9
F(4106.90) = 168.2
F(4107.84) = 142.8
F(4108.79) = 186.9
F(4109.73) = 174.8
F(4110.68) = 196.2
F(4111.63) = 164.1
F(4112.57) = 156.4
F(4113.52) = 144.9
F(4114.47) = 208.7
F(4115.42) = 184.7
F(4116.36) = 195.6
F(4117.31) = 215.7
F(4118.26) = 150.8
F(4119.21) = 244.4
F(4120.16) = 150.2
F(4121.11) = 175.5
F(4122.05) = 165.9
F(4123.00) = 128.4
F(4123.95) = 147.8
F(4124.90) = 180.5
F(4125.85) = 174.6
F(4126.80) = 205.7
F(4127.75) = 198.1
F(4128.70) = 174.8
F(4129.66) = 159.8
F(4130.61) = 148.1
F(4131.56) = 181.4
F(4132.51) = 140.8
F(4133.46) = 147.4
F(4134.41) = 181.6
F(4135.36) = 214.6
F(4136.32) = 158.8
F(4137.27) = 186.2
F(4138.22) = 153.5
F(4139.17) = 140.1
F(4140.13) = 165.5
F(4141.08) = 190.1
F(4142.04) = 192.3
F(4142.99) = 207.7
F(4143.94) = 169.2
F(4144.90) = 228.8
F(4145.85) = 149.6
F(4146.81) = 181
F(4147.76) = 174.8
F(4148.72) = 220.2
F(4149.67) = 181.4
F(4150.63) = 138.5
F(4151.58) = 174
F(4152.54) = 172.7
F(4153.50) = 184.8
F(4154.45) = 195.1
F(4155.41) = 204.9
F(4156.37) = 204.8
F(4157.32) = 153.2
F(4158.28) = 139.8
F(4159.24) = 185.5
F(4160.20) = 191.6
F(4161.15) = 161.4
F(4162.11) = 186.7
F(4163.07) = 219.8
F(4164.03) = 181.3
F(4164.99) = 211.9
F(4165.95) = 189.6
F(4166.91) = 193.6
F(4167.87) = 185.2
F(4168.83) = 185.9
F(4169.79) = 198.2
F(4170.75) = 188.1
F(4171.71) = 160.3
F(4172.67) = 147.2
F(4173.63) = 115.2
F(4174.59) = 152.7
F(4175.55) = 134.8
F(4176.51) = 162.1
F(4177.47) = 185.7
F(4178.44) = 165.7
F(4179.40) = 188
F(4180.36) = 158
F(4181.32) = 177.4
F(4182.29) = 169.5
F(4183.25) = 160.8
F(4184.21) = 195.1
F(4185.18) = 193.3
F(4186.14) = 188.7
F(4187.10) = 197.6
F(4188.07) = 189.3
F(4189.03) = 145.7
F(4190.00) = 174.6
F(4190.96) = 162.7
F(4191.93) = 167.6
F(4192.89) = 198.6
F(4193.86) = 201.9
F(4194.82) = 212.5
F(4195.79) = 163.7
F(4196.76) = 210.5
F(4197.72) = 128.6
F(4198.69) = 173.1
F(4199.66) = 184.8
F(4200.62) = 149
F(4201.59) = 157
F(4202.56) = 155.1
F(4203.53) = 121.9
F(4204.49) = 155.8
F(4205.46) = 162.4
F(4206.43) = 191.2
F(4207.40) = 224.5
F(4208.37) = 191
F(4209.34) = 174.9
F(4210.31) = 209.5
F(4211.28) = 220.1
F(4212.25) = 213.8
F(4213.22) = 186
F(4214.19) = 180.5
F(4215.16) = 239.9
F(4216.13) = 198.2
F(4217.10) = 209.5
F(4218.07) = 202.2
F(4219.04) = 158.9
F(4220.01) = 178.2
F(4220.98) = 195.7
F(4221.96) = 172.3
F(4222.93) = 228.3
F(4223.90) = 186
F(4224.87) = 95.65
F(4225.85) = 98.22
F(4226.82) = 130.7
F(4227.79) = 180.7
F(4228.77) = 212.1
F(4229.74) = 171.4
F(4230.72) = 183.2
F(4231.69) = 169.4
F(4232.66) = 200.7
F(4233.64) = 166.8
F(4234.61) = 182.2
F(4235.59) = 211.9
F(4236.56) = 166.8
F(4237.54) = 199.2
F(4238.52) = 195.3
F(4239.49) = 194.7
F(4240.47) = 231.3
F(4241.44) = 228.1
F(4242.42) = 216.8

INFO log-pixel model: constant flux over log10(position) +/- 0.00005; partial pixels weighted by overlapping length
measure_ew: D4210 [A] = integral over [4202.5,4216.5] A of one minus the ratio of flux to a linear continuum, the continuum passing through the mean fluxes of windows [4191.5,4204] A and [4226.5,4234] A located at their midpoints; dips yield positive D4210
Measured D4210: -1.3 A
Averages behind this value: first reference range 171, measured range 189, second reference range 178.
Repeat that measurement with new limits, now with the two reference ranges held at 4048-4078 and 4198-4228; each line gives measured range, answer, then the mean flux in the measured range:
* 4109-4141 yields 0.62 A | 174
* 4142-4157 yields -0.72 A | 186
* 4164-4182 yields 0.51 A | 172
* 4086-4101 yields -0.35 A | 181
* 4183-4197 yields -0.51 A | 184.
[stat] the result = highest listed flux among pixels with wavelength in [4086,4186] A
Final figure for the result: 244.4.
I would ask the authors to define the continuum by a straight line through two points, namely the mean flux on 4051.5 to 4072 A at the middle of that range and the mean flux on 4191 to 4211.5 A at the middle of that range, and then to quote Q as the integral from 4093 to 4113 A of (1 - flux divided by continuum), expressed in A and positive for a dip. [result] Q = 1.15 A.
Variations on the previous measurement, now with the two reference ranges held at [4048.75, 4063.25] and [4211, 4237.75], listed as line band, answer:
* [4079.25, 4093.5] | -0.7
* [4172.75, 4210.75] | 1.7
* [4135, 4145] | -0.2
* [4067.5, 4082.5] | -0.8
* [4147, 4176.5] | 0.2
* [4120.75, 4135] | 0.7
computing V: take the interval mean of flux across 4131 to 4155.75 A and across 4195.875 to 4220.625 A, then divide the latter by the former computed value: 1.0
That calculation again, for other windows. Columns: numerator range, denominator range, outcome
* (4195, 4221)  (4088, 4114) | 1.06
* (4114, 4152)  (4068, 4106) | 1.00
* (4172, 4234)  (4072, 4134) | 1.01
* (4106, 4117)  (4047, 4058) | 1.07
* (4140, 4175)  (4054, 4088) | 1.02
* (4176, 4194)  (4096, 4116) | 1.06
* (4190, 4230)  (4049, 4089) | 1.01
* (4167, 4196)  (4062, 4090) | 0.97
